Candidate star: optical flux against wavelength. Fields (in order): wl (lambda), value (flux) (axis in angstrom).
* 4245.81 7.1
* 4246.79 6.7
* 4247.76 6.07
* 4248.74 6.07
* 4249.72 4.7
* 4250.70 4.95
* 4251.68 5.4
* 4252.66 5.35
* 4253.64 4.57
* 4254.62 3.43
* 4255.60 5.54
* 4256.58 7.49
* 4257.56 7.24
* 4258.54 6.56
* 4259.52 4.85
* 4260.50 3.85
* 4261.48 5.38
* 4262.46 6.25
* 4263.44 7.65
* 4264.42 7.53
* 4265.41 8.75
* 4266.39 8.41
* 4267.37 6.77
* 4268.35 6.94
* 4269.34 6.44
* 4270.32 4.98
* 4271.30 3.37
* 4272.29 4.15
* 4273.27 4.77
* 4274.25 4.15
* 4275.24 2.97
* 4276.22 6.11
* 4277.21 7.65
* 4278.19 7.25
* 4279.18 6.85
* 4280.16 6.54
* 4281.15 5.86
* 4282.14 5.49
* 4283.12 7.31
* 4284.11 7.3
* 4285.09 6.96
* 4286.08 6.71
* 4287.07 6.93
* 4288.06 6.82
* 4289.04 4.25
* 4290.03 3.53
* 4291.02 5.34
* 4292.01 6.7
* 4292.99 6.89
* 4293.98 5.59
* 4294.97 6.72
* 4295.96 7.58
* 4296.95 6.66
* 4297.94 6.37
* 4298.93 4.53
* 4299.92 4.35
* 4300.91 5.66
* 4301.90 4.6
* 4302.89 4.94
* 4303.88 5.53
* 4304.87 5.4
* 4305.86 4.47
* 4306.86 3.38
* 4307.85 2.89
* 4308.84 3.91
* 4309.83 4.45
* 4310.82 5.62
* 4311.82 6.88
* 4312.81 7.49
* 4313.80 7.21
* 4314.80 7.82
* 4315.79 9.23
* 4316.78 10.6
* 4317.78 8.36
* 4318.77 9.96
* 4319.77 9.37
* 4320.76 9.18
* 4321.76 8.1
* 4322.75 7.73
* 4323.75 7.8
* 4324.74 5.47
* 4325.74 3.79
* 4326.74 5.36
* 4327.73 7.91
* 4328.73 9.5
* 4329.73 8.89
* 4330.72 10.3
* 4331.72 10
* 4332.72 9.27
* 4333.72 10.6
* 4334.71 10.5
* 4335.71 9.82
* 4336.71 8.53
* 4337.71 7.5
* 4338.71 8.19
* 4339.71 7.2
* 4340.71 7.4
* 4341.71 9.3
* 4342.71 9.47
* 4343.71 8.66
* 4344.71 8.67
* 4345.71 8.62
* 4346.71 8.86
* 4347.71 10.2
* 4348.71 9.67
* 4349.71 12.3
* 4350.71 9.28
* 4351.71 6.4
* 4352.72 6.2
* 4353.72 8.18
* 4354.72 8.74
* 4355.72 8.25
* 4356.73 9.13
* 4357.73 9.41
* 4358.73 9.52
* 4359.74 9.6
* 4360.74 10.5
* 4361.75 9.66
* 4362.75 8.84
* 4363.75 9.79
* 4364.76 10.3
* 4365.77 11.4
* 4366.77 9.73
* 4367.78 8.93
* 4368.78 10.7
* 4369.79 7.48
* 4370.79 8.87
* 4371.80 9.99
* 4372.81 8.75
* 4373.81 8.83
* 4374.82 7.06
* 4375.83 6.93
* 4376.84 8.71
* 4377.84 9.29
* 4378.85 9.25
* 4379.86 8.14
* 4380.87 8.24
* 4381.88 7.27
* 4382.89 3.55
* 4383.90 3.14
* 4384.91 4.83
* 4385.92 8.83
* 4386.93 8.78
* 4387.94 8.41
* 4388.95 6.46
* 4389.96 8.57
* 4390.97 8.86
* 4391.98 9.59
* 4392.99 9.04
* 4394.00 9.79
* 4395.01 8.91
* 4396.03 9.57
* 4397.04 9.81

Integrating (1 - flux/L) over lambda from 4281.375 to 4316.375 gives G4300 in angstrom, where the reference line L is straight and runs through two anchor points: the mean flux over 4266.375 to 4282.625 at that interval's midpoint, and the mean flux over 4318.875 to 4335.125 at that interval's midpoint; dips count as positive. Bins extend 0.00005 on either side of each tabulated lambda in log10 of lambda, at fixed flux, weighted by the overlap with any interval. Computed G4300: 5.2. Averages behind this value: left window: 5.73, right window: 8.39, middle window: 5.88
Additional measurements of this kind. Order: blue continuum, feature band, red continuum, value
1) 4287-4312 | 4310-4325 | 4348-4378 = -3.8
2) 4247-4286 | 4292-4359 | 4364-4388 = -3.5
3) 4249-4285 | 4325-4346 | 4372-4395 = -4.2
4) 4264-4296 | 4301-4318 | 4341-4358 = 3.1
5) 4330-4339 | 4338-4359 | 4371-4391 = 0.4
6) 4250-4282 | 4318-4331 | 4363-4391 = -1.5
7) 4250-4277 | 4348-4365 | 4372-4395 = -4.0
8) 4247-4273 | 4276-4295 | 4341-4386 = 0.6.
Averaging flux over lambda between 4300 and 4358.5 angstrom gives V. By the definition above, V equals 7.78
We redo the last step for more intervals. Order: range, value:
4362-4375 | 9.35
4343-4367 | 9.25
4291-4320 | 6.27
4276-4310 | 5.77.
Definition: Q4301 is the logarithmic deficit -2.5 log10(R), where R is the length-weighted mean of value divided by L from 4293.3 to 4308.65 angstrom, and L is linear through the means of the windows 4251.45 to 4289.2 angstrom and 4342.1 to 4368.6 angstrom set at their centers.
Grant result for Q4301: 0.34 mag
